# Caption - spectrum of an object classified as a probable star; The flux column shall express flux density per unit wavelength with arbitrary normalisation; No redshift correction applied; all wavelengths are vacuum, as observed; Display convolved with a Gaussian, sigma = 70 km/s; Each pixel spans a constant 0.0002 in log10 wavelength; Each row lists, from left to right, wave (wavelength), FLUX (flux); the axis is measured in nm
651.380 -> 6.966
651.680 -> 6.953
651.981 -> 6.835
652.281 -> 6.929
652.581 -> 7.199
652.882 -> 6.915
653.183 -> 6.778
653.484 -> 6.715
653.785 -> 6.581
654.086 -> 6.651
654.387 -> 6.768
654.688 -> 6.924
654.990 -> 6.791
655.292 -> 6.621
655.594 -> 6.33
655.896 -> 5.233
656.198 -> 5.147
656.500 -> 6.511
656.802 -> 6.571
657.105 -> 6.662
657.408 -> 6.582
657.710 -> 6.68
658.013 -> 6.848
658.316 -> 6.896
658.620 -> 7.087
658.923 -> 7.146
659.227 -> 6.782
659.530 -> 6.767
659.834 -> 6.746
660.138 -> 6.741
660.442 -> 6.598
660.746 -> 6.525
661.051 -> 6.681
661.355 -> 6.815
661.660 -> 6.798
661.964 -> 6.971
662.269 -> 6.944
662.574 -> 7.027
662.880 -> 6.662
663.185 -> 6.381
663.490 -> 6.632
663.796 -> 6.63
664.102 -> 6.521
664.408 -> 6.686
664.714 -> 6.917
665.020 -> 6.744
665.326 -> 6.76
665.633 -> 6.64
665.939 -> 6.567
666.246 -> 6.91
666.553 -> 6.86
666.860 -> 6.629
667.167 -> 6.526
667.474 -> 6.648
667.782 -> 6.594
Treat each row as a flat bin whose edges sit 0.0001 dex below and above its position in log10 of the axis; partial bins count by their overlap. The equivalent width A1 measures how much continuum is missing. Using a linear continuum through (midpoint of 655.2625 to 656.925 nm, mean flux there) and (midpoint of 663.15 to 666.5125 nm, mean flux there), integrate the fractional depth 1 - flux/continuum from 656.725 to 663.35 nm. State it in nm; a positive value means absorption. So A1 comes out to -0.47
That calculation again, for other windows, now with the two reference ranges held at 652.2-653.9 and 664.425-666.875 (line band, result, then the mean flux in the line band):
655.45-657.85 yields 0.216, 6.21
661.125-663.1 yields -0.018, 6.85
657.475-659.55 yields -0.021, 6.88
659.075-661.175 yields 0.033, 6.69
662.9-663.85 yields 0.031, 6.56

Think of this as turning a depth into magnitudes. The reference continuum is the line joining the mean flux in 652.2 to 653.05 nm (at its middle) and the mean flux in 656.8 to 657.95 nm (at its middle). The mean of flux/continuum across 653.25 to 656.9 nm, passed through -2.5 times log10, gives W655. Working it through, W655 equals 0.07 mag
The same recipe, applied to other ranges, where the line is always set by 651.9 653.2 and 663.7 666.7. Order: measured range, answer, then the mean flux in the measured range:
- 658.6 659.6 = -0.017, 6.95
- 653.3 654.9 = 0.031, 6.73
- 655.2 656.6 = 0.165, 5.92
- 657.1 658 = 0.030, 6.67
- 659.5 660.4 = 0.014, 6.73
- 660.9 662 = -0.002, 6.81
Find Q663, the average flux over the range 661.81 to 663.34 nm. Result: 6.8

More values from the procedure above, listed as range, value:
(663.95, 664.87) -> 6.71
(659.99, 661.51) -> 6.67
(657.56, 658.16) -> 6.76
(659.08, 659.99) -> 6.77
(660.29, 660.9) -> 6.56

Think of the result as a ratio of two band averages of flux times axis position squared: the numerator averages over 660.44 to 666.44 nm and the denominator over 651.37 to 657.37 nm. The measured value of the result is 1.05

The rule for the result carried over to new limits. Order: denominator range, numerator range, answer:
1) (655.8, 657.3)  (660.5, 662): 1.13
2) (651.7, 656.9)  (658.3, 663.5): 1.06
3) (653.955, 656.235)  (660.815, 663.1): 1.09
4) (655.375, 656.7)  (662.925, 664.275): 1.14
